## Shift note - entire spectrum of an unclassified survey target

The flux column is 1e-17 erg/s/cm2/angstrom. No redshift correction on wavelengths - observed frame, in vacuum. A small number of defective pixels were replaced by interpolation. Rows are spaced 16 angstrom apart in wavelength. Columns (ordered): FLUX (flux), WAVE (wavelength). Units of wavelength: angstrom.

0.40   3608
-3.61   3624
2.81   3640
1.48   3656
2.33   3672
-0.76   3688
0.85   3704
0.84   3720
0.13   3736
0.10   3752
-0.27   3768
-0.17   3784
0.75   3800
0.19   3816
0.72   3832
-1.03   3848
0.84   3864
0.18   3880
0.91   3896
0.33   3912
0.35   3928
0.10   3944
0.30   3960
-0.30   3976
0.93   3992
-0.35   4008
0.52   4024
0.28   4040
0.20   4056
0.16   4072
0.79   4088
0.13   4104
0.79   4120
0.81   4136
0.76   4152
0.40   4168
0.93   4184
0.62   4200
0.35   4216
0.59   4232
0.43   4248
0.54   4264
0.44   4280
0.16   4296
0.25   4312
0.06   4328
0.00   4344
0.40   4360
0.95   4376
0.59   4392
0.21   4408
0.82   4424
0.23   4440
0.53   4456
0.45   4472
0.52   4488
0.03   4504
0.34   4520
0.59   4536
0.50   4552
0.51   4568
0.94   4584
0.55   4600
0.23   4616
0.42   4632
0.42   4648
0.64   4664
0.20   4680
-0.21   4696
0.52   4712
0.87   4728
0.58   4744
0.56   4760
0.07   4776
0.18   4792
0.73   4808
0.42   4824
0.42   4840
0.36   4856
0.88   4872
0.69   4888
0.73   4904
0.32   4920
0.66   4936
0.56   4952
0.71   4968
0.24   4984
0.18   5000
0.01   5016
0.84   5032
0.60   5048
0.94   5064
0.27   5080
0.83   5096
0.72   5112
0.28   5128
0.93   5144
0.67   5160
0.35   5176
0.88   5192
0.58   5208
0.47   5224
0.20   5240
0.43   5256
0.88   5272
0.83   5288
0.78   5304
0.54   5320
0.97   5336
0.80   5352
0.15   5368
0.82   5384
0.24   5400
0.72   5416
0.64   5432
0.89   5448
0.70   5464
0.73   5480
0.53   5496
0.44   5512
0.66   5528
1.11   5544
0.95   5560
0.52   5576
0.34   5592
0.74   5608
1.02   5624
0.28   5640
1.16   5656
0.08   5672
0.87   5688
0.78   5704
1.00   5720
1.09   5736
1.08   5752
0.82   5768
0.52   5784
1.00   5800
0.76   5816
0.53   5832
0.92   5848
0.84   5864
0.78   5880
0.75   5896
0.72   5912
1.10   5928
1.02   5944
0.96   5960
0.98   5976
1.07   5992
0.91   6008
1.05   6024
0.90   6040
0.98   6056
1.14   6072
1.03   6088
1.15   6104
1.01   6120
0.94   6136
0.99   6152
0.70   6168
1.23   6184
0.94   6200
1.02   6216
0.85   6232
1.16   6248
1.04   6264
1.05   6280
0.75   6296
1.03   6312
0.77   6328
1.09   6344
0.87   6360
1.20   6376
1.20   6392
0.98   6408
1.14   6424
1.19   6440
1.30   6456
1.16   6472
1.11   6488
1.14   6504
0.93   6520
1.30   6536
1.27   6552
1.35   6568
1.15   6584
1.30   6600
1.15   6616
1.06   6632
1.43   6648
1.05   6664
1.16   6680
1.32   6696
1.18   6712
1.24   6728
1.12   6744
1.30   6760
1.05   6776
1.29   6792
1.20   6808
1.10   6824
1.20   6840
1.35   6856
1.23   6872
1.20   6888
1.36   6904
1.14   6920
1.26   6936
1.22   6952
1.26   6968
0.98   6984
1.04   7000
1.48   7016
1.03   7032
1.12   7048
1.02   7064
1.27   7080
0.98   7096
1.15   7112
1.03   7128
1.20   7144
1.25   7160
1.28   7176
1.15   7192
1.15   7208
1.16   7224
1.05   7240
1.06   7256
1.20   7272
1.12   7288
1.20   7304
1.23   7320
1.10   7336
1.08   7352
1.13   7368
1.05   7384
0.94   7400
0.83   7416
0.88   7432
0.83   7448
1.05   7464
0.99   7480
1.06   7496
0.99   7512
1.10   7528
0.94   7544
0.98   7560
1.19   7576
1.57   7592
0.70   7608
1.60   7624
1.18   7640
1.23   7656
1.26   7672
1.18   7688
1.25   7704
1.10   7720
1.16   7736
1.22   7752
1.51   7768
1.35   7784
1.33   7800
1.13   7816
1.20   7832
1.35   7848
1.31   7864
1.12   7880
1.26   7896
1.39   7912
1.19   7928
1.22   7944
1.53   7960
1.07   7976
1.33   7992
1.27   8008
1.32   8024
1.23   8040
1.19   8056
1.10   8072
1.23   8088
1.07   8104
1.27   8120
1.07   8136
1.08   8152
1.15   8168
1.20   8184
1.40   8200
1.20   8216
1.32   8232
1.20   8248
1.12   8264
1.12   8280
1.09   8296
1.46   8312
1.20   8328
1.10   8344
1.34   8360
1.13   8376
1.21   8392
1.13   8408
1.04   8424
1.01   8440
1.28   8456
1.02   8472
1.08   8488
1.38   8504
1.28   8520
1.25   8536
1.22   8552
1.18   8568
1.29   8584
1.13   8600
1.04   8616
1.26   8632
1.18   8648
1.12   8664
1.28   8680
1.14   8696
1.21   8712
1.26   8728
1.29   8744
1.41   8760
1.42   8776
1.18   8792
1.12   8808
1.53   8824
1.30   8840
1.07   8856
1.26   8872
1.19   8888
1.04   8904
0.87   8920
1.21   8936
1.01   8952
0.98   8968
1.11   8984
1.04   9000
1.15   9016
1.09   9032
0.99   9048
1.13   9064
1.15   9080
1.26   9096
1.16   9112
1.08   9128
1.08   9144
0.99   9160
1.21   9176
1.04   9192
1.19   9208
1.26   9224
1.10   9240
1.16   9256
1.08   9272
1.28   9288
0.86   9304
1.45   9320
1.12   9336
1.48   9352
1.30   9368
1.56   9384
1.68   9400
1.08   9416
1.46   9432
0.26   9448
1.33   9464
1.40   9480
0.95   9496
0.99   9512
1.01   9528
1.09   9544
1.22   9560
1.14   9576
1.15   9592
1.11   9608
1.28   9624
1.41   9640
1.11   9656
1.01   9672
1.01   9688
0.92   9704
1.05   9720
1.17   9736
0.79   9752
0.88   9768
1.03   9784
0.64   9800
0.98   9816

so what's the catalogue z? 0.43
